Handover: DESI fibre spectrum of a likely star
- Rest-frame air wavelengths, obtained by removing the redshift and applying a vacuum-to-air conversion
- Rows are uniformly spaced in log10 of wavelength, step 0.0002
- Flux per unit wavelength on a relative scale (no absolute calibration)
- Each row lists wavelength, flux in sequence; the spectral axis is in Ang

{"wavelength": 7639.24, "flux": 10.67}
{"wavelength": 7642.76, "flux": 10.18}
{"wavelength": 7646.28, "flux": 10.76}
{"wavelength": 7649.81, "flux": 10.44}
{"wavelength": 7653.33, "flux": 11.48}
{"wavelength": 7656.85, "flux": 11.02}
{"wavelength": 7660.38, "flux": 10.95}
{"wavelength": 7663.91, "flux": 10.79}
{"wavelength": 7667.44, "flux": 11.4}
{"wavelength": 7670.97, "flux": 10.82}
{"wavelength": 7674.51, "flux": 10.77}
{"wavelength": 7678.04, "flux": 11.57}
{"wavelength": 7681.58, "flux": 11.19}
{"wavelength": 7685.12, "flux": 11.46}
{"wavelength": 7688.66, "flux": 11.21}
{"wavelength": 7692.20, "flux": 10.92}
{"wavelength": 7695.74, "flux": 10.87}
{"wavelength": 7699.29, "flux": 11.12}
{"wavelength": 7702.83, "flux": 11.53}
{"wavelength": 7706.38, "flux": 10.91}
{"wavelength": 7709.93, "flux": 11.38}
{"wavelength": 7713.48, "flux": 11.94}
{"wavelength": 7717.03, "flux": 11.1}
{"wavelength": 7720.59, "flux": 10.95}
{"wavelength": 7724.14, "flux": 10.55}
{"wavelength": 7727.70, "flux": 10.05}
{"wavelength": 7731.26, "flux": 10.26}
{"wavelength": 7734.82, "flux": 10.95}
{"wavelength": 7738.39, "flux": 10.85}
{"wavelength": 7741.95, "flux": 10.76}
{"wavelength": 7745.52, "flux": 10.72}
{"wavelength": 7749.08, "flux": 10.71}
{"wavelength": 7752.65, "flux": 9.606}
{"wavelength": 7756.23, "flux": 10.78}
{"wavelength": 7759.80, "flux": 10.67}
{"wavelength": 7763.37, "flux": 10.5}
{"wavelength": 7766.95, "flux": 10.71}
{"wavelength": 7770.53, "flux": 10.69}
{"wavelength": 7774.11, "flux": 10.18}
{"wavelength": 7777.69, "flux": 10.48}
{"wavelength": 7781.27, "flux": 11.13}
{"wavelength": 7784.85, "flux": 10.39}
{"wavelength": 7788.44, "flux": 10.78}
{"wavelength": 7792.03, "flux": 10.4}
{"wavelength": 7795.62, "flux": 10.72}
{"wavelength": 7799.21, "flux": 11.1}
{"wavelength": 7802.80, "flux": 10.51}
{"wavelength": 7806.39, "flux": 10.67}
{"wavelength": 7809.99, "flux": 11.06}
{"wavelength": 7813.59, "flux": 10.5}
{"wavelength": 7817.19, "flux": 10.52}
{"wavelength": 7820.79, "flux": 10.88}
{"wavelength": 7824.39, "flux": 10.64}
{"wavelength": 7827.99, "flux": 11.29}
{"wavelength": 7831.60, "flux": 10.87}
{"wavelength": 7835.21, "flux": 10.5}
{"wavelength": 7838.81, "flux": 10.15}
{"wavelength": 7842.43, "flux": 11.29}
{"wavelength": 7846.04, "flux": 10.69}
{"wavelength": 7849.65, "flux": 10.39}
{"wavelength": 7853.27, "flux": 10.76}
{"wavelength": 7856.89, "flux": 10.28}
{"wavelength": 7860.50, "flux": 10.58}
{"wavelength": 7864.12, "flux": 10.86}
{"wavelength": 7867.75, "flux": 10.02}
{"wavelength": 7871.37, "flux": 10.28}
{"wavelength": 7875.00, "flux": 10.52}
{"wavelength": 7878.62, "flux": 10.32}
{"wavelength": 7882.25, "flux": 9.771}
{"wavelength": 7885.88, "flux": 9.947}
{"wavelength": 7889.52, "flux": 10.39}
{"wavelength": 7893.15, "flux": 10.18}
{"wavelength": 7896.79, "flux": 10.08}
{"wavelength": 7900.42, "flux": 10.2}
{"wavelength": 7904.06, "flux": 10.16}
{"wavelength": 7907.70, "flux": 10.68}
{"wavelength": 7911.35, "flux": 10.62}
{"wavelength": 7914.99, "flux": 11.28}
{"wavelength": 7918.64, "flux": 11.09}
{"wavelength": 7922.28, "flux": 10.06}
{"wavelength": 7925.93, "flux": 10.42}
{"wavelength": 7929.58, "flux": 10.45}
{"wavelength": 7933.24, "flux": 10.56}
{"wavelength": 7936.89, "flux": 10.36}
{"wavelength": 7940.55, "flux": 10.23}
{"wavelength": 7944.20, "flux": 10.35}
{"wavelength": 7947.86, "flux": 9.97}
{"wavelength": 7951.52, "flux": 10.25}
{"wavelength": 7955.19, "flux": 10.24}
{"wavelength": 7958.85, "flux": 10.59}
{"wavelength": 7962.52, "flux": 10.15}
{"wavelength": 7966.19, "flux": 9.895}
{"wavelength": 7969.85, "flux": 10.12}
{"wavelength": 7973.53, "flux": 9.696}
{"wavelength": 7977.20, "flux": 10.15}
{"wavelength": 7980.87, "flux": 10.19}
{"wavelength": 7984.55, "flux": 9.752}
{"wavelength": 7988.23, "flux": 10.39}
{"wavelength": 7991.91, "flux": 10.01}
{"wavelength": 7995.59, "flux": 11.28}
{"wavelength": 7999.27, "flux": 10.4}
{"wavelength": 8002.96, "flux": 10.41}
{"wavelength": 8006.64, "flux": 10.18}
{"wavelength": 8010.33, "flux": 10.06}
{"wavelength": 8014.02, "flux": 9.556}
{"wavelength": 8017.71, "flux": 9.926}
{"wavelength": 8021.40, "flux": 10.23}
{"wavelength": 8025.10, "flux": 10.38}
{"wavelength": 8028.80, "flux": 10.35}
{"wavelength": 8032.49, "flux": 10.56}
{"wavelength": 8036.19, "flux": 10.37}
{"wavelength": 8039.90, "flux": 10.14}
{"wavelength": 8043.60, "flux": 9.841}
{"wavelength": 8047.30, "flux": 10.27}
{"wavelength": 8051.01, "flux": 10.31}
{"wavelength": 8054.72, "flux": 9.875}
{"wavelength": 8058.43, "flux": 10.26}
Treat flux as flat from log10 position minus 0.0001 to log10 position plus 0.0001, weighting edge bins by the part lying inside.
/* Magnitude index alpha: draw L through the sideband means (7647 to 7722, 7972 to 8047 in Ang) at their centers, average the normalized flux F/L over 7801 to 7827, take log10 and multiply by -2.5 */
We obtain 0.01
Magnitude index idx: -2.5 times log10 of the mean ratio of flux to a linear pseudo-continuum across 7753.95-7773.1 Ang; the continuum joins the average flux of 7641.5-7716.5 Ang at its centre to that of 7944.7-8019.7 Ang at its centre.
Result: 0.02 mag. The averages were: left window 11.1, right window 10.2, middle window 10.6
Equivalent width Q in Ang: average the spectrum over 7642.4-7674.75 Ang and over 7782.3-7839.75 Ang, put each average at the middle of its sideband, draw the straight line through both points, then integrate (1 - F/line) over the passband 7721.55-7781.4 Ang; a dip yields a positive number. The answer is 1.2 Ang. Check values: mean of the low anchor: 10.9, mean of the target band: 10.6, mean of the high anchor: 10.7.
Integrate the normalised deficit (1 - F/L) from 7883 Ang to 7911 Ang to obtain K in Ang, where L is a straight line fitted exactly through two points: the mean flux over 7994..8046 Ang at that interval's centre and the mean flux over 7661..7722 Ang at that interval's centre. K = 1.0 Ang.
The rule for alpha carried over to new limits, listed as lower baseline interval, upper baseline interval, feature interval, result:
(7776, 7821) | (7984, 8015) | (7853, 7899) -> 0.02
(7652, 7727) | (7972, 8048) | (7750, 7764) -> 0.05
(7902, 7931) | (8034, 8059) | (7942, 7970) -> 0.03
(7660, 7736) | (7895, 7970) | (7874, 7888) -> 0.04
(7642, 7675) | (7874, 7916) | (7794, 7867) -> -0.02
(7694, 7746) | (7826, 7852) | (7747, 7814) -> 0.02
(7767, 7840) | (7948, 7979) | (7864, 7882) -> 0.01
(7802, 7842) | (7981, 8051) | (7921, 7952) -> 0.01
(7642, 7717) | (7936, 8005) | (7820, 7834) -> -0.02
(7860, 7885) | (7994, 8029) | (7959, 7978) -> 0.03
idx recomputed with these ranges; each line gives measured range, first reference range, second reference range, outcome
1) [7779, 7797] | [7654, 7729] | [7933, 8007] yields 0.01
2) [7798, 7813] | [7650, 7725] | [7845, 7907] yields -0.02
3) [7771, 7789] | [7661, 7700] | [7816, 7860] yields 0.03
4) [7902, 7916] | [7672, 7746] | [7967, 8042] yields -0.02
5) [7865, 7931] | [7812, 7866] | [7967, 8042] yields 0.01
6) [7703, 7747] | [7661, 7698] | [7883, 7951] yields 0.01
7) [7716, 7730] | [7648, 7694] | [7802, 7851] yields 0.03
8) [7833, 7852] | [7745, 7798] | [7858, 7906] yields -0.03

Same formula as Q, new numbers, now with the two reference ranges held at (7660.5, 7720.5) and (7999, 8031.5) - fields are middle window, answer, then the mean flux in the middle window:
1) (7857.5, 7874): 0.3 Ang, 10.4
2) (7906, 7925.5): -0.5 Ang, 10.7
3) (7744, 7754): 0.6 Ang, 10.4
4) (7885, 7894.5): 0.3 Ang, 10.2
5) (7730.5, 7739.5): 0.3 Ang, 10.7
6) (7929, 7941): 0.0 Ang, 10.4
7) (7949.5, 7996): 0.6 Ang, 10.2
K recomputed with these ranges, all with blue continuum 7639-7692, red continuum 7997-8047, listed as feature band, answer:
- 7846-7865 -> 0.0 Ang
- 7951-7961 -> 0.0 Ang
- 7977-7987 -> 0.2 Ang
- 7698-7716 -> -0.8 Ang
